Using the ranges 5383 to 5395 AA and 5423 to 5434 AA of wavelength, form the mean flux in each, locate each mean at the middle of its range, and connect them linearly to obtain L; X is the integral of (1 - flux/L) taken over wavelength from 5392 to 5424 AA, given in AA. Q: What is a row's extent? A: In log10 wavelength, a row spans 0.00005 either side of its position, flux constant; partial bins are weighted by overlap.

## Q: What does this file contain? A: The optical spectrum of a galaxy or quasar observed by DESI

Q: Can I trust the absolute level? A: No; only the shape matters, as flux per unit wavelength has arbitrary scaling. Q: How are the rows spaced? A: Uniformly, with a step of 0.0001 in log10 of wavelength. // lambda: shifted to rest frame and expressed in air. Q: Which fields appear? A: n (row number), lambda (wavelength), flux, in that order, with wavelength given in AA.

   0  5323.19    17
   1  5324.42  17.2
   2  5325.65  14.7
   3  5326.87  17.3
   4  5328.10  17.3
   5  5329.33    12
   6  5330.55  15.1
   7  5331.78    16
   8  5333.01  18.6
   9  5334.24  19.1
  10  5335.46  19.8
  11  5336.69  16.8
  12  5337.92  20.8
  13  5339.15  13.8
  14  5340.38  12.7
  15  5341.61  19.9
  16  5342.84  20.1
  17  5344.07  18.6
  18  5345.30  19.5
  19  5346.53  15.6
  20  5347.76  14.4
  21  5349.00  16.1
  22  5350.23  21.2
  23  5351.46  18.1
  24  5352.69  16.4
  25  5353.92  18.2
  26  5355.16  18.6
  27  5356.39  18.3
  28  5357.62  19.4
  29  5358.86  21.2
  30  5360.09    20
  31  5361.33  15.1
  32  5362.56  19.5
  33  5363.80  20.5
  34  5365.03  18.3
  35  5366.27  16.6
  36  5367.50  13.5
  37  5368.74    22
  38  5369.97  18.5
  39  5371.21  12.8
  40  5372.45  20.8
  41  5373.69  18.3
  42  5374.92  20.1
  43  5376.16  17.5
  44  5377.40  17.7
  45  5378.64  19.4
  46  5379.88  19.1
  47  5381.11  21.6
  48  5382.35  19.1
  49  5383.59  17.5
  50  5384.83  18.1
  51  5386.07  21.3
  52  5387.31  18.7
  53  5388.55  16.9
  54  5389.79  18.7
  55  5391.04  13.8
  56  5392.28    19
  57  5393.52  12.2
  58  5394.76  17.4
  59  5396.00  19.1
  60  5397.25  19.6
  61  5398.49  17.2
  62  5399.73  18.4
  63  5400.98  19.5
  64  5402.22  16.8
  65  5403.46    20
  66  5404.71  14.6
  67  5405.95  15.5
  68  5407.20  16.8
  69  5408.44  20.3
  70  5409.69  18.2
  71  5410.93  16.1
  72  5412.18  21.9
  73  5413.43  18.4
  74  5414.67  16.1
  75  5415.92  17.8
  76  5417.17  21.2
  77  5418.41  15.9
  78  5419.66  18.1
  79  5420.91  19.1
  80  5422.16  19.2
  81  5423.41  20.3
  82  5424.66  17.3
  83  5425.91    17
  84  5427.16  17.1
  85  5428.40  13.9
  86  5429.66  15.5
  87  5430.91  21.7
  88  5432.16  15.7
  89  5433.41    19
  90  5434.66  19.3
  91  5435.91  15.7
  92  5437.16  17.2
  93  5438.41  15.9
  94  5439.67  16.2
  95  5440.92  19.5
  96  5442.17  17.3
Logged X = -1.1 AA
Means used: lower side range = 17.4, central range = 18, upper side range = 17.4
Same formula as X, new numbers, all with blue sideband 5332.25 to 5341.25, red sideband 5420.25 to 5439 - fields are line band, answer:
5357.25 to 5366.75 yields -0.7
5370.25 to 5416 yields -1.3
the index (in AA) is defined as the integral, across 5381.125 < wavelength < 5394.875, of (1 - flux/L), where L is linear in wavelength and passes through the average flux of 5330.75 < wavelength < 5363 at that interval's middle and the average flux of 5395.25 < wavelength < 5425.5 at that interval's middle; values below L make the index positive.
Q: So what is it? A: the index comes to 0.3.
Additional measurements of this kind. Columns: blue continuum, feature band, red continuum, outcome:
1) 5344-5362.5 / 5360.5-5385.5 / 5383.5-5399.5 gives -0.6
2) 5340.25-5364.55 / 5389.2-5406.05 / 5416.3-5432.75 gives 0.6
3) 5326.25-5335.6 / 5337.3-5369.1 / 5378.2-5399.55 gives -1.3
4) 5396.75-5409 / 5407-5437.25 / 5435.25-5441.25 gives -1.2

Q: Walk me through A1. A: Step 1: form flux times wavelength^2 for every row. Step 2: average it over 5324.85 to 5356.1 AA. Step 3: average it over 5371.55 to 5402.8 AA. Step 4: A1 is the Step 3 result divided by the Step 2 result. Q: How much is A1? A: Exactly 1.1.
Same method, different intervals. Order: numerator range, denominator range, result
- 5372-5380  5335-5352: 1.09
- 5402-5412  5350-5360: 0.94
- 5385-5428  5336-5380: 1.01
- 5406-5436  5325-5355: 1.08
